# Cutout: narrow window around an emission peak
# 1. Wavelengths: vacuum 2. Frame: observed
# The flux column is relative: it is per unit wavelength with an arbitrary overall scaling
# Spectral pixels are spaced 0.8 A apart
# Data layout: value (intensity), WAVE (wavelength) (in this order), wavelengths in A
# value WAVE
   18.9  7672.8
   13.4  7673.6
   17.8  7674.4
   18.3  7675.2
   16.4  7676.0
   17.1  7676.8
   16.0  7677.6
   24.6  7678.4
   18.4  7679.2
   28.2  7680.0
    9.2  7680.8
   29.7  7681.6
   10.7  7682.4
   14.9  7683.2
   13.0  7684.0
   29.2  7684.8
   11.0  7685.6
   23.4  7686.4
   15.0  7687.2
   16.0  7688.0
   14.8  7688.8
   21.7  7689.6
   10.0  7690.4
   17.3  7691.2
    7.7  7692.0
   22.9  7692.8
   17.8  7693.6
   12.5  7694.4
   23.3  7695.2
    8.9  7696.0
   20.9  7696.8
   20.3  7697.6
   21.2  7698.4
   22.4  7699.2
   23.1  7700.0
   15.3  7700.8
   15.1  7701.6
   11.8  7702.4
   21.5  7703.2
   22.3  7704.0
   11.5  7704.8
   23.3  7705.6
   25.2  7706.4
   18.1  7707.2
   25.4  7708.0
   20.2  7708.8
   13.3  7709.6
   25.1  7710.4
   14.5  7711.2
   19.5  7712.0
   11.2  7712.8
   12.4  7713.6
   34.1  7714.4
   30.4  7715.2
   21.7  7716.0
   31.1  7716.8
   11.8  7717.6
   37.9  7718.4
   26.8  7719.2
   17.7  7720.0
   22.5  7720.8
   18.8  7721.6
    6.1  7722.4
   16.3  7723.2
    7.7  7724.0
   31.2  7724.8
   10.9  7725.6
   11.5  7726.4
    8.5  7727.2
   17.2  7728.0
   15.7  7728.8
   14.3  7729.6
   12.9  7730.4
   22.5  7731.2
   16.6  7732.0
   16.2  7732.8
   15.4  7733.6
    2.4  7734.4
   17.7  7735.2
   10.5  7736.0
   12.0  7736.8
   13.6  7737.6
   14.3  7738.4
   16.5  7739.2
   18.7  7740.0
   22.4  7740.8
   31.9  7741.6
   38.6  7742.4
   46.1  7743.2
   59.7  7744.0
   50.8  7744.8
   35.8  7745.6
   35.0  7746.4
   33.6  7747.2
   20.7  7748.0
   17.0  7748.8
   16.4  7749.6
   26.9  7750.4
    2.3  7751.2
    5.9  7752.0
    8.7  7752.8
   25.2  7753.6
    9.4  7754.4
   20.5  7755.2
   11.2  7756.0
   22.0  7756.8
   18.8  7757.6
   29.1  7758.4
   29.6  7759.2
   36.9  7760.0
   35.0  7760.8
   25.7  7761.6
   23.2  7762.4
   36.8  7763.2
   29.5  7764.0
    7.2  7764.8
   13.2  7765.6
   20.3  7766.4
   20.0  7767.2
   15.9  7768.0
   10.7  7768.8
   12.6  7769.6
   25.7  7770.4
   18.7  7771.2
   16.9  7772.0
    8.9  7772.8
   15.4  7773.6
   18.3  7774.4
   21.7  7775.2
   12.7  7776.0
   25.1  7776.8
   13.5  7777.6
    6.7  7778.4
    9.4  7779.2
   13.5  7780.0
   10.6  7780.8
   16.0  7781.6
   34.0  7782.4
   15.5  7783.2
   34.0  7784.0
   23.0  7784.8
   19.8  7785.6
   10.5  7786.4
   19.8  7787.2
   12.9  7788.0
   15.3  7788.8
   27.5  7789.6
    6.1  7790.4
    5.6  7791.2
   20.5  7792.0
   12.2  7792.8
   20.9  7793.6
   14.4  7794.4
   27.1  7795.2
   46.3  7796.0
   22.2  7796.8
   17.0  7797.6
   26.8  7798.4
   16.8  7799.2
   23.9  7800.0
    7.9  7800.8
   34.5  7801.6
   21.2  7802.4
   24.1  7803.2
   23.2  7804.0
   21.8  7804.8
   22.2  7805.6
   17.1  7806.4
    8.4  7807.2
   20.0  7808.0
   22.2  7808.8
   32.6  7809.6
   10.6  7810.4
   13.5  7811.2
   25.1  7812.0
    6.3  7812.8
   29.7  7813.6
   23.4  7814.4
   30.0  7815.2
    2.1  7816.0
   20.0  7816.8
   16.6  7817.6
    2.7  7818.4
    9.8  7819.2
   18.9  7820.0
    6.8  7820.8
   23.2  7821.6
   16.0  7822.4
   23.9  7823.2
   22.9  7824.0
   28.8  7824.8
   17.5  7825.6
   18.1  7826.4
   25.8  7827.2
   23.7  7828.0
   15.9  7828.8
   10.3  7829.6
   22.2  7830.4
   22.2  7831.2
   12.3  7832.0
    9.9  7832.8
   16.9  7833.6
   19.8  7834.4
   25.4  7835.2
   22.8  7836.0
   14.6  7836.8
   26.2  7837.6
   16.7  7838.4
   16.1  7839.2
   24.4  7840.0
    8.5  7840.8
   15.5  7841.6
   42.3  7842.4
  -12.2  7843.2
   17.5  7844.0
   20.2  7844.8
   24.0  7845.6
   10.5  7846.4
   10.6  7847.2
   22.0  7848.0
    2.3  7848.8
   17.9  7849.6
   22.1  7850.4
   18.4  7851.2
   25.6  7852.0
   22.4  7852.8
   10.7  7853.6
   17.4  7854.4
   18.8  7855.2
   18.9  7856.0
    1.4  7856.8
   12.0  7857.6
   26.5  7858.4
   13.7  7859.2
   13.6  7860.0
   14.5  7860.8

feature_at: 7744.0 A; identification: [S II] 6716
